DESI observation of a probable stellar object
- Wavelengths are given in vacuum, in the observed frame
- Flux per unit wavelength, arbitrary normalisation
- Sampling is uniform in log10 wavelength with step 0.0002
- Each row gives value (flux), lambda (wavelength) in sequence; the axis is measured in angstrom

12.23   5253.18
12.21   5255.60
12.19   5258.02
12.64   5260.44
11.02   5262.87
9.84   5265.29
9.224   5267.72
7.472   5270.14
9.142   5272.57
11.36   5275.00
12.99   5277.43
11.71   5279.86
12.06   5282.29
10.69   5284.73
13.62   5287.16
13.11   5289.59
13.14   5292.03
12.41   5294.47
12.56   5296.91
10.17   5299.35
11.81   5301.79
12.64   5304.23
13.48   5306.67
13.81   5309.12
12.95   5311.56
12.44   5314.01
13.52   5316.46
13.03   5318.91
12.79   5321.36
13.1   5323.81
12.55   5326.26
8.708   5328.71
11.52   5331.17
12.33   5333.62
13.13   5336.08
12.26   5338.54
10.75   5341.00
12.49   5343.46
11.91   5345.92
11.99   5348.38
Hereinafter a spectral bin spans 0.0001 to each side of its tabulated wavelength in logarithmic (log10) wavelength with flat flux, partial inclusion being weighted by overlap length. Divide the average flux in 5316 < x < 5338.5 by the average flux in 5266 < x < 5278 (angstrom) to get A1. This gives 1.24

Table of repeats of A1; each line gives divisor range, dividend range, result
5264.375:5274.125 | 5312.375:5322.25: 1.44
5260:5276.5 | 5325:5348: 1.17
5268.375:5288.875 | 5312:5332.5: 1.10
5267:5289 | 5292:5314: 1.14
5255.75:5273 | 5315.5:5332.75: 1.17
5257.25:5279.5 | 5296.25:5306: 1.11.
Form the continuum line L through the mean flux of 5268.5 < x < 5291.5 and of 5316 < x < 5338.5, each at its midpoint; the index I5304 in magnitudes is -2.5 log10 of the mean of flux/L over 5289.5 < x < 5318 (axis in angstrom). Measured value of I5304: -0.07 mag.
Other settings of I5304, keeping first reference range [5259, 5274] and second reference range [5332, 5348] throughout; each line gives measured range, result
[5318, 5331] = -0.03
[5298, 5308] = -0.10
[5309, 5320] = -0.15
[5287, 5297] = -0.21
